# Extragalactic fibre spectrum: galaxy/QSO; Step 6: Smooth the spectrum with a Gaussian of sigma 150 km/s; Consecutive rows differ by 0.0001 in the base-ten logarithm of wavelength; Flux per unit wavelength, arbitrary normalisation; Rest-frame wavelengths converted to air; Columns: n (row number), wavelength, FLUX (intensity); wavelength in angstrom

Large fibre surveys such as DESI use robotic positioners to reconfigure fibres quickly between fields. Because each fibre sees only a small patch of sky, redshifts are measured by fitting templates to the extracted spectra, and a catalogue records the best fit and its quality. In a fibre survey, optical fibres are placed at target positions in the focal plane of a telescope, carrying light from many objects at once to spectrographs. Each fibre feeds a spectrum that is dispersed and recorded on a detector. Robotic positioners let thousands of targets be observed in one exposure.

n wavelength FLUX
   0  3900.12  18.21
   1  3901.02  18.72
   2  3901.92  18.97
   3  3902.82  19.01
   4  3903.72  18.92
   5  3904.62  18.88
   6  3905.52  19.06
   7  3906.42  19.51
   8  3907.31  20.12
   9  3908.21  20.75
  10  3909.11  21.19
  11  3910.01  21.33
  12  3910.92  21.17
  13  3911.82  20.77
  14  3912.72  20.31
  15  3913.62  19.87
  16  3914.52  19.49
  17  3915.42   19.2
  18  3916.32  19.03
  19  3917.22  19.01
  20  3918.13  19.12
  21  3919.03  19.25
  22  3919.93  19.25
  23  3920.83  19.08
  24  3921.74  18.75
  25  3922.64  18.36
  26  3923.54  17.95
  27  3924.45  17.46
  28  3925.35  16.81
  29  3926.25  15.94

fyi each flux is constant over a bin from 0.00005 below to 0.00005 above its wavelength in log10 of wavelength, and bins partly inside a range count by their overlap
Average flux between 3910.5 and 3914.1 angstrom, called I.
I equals 20.5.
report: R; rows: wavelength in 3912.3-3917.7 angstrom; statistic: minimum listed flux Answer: 19.01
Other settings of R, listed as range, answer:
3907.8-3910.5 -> 20.75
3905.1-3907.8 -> 19.06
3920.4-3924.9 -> 17.46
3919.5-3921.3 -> 19.08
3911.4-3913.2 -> 20.31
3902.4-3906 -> 18.88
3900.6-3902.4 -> 18.72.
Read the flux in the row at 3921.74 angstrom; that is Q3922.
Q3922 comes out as 18.75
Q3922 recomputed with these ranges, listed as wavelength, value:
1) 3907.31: 20.12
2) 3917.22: 19.01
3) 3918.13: 19.12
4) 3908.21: 20.75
